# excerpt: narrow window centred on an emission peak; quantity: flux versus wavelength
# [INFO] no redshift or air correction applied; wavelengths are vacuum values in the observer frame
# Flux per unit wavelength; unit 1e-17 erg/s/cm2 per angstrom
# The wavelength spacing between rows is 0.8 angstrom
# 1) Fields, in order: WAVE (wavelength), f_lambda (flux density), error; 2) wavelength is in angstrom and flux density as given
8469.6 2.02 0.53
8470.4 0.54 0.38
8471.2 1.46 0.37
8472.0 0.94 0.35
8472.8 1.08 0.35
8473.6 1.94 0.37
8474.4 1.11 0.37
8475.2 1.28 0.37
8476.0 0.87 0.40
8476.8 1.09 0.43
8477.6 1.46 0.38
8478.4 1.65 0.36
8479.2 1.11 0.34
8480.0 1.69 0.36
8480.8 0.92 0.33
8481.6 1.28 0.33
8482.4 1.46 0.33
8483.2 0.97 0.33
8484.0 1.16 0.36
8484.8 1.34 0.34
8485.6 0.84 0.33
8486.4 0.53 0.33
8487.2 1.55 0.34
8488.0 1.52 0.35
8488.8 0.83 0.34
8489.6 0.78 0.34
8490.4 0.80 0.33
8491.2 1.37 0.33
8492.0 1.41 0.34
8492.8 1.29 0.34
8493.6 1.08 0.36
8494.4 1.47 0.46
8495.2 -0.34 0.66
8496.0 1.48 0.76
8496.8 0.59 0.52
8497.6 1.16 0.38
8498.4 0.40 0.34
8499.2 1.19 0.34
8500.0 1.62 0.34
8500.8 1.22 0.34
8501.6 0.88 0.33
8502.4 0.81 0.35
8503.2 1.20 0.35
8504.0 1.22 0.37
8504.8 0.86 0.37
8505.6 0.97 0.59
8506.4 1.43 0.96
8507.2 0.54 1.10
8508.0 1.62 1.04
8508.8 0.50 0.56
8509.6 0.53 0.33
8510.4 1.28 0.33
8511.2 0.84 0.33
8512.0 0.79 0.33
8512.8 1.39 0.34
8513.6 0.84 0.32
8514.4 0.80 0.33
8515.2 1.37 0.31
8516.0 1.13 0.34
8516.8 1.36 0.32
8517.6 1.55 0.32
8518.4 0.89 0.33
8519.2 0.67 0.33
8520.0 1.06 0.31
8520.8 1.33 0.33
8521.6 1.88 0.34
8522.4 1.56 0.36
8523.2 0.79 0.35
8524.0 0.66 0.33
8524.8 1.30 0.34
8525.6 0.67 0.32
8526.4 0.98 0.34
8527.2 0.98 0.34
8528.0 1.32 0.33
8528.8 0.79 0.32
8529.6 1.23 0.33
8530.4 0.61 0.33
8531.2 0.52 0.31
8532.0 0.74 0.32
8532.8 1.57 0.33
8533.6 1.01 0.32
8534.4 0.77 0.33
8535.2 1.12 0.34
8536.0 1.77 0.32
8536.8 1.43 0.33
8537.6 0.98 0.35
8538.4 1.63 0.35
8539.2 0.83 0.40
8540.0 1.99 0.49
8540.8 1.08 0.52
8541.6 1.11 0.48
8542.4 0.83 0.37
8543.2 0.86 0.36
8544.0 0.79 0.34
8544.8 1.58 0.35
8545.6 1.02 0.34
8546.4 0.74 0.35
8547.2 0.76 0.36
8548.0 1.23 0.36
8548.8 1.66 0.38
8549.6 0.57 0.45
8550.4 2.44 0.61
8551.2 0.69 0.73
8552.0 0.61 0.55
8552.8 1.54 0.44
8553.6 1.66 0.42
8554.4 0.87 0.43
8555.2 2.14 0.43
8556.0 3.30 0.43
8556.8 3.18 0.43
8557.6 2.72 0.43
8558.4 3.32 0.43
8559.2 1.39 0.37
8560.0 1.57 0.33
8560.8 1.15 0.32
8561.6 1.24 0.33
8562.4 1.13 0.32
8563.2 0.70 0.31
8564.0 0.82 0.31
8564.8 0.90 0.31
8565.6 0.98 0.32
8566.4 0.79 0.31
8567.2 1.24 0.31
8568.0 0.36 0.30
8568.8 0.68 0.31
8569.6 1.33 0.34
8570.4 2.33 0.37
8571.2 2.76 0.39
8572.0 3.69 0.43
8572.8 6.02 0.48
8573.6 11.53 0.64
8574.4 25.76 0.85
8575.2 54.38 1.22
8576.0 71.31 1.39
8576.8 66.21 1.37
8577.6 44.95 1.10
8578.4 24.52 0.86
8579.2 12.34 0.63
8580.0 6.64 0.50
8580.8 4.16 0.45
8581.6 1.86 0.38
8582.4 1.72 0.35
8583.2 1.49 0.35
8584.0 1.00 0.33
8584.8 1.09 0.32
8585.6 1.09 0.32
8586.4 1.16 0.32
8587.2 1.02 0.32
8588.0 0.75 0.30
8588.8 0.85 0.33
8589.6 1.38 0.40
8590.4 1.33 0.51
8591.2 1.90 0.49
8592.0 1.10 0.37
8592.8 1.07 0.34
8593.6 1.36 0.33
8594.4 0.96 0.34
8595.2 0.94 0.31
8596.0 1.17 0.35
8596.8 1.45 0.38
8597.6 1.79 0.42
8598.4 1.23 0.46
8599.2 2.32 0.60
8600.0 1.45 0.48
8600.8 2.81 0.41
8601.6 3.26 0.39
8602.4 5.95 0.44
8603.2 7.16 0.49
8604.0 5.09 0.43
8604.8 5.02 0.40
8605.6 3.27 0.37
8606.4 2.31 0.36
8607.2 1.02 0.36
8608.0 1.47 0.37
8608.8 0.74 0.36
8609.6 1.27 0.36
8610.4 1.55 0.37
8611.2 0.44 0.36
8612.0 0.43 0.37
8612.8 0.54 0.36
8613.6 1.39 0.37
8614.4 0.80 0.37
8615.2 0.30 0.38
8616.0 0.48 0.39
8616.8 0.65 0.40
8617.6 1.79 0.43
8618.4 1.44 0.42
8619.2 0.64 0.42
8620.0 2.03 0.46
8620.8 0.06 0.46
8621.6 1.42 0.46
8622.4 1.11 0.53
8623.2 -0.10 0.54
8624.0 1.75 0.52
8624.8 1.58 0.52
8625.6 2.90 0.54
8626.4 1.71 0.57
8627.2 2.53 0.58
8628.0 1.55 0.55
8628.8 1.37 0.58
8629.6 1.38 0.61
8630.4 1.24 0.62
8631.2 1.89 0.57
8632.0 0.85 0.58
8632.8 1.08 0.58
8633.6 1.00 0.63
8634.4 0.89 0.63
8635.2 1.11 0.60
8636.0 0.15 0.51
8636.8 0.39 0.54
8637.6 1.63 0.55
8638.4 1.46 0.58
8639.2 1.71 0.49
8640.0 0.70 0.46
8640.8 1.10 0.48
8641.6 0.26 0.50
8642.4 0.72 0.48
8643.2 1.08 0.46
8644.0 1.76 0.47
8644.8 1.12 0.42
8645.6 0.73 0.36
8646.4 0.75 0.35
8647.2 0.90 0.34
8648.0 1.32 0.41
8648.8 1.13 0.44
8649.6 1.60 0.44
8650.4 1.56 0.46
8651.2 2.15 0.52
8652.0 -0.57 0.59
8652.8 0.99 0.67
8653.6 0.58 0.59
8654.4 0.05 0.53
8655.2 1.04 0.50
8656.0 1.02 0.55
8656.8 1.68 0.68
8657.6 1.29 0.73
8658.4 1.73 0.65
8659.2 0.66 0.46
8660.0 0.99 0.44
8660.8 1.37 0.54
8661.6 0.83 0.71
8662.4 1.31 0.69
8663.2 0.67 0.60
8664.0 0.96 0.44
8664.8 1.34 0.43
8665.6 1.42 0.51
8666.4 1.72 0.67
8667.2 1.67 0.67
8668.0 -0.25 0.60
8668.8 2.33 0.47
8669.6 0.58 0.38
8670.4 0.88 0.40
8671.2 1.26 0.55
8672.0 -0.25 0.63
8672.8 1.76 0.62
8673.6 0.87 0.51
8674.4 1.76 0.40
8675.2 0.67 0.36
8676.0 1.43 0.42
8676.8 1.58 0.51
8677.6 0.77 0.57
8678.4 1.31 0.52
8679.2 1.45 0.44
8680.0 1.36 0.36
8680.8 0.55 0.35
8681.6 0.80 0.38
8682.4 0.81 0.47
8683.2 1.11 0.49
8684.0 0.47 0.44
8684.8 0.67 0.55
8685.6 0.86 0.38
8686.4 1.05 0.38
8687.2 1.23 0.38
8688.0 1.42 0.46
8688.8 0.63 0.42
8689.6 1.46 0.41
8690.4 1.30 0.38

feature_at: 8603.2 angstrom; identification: [N II]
